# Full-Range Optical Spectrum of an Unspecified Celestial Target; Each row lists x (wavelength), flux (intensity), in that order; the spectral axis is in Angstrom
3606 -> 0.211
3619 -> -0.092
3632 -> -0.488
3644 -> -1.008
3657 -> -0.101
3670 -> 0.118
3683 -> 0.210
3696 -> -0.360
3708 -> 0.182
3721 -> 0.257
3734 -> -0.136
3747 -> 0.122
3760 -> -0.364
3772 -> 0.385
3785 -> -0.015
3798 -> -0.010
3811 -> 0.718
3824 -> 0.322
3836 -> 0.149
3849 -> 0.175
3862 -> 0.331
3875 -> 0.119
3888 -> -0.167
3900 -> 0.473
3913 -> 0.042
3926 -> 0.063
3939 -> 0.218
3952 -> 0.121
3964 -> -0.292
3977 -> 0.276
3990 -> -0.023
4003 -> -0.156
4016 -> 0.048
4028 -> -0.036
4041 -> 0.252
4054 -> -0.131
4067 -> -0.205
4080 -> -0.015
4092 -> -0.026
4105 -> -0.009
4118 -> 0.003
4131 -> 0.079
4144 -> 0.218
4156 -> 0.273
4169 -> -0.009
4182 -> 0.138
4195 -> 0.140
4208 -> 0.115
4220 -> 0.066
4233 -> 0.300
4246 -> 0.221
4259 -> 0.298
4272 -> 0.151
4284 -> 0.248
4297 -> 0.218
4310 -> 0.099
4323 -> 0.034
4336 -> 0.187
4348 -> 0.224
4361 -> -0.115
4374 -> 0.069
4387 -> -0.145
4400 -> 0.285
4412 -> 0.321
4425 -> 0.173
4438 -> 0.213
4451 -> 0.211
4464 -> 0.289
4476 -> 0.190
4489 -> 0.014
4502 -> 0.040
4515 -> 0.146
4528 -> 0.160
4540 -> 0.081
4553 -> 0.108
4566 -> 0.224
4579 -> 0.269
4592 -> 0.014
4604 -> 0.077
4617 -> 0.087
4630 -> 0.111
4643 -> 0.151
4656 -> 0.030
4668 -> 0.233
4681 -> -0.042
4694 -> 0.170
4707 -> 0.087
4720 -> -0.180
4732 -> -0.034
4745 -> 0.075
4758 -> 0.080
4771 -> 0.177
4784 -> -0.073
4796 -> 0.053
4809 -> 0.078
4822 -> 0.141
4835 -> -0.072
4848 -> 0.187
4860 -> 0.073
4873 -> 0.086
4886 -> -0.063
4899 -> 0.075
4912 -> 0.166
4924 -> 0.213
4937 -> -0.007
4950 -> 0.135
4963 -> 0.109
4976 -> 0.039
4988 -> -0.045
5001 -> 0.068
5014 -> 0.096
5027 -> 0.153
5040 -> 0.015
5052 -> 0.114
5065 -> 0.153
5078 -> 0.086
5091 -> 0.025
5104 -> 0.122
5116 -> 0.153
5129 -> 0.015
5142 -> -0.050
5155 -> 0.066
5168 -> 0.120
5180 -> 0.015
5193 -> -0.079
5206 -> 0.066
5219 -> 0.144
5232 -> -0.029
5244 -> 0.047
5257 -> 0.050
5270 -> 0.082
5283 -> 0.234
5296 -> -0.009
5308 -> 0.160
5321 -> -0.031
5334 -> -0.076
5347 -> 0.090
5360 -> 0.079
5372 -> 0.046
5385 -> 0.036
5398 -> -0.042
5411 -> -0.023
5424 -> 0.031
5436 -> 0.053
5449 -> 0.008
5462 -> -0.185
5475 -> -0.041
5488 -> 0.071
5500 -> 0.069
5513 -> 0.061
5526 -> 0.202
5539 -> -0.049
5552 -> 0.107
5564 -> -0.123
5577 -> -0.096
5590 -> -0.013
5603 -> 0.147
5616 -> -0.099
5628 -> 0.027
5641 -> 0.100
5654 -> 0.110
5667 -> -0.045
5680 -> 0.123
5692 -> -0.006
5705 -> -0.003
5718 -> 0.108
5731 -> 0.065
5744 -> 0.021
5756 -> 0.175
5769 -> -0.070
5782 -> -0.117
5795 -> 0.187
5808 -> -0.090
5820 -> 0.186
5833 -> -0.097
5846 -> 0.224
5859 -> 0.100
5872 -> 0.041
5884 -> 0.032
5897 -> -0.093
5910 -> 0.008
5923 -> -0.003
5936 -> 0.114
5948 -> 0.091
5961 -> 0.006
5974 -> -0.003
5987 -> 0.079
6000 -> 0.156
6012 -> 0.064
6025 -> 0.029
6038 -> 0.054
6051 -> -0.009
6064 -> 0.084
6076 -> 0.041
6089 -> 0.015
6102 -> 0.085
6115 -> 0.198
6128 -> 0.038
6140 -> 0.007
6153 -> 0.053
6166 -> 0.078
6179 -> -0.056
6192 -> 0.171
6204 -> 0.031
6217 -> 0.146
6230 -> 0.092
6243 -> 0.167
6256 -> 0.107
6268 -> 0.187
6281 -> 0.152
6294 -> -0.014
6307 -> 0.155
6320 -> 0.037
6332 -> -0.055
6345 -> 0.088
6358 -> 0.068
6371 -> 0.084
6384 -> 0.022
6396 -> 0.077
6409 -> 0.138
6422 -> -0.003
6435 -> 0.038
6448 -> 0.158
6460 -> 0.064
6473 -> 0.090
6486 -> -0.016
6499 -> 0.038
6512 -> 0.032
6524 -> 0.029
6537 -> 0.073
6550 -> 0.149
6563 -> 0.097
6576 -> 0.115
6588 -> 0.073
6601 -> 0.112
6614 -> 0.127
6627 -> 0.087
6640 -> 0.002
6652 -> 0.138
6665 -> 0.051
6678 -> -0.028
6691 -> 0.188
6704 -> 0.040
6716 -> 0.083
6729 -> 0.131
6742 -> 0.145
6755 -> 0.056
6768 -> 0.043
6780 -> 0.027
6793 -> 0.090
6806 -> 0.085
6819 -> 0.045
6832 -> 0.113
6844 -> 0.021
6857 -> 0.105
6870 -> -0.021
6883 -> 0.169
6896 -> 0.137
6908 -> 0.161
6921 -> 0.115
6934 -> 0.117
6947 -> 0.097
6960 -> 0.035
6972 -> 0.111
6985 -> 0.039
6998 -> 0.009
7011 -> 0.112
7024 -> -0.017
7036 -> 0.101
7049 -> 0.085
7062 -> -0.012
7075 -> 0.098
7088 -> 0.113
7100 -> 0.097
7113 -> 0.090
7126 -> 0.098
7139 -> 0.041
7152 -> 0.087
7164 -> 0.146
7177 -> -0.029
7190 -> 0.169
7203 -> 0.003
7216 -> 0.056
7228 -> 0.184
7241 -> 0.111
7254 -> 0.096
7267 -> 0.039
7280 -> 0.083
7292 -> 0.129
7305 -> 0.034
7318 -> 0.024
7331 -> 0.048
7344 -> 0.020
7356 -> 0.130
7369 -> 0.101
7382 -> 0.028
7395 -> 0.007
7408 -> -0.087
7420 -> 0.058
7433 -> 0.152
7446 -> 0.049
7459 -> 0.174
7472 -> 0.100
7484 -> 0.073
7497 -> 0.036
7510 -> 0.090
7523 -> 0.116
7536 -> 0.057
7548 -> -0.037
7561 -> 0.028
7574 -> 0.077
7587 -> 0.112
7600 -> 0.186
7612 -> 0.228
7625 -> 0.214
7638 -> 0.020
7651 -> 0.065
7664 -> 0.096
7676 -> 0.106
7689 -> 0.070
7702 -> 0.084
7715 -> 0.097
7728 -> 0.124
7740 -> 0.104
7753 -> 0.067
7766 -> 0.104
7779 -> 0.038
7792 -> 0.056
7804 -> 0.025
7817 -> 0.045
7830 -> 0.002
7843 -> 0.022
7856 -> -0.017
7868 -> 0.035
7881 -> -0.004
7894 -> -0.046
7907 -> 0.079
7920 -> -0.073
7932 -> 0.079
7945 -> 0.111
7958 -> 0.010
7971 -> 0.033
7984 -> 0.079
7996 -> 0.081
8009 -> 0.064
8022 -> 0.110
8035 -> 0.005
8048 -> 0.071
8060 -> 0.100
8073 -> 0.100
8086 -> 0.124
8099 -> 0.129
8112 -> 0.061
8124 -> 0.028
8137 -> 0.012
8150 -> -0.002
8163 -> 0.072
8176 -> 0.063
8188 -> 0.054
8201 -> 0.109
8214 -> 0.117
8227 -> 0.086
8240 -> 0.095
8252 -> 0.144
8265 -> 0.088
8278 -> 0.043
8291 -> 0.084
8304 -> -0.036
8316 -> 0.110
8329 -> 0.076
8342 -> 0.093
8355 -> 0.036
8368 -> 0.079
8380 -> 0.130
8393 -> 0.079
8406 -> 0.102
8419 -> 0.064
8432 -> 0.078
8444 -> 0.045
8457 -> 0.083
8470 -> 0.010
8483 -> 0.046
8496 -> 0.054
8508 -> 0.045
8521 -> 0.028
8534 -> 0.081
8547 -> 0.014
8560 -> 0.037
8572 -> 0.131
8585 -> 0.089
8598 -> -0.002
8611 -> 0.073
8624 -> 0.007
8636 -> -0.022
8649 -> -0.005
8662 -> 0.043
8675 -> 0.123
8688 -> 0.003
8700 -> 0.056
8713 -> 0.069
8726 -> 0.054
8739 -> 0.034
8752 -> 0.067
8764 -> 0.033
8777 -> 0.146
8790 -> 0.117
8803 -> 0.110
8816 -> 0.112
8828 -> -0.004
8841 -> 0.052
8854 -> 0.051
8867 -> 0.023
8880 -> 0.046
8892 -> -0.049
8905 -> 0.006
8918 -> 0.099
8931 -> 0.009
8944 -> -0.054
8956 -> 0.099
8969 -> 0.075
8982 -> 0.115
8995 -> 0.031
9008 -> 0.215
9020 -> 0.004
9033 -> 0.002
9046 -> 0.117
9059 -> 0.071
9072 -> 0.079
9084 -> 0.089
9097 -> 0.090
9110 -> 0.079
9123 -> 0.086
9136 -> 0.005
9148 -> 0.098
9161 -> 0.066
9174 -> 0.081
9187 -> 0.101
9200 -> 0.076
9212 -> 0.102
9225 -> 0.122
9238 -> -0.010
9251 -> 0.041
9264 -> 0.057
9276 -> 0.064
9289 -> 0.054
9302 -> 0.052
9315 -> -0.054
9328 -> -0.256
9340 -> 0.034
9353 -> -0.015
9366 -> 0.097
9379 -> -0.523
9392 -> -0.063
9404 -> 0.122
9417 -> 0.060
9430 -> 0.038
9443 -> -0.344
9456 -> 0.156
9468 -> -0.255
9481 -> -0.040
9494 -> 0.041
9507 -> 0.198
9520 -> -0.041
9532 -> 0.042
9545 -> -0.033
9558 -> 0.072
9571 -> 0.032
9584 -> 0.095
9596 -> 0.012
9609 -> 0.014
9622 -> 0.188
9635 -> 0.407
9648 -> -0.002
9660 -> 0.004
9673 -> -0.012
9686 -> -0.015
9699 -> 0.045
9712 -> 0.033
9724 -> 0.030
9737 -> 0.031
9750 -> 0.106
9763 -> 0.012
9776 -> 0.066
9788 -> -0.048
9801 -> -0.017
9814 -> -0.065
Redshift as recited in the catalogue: 1.582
